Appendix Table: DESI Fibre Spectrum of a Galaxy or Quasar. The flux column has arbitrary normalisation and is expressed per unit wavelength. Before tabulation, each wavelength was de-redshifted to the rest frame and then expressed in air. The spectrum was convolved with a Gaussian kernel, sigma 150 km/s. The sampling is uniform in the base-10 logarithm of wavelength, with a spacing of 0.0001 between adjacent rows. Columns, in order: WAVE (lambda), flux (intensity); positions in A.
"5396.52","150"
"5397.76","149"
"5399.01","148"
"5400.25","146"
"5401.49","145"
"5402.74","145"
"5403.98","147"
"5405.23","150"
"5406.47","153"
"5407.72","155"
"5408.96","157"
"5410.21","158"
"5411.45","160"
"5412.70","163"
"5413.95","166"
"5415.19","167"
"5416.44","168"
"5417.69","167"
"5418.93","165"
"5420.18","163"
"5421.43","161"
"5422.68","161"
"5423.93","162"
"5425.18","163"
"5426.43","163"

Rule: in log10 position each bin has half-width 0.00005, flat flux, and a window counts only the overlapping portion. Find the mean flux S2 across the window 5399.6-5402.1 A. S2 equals 146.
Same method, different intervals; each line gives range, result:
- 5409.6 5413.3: 160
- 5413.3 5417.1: 167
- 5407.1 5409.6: 156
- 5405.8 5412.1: 157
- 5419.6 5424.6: 162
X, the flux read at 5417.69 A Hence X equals 167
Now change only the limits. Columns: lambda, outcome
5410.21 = 158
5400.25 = 146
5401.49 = 145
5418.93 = 165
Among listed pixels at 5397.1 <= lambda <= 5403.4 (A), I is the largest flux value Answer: 149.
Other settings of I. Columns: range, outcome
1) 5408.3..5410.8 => 158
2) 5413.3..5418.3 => 168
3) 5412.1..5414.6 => 166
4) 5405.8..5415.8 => 167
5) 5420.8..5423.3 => 161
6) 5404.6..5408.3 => 155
